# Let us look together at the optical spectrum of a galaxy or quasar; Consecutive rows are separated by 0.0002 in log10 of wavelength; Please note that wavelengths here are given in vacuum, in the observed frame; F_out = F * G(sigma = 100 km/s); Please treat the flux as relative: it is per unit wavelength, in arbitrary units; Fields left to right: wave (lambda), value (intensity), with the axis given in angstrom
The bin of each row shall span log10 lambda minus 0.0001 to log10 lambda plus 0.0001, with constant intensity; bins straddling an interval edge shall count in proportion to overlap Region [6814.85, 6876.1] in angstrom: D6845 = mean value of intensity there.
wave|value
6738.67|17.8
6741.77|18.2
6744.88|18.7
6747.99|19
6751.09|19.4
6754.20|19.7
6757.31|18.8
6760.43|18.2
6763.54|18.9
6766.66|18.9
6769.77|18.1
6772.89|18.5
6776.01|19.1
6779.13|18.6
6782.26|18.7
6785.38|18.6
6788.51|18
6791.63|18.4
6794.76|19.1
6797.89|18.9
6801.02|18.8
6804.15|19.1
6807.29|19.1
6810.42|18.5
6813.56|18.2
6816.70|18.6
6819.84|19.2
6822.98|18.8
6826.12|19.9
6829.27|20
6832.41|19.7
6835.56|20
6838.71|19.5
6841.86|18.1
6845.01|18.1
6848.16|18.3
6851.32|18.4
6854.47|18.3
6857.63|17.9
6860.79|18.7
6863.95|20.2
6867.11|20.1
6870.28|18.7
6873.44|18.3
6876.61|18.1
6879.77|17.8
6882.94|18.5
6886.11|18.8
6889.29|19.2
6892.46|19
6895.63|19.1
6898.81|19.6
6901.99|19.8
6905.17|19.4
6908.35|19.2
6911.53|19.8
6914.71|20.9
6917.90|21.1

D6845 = 19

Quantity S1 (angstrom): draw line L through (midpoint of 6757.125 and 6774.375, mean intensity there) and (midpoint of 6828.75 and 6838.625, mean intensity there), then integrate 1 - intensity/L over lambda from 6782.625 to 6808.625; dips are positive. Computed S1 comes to 0.5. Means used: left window 18.5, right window 19.8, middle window 18.7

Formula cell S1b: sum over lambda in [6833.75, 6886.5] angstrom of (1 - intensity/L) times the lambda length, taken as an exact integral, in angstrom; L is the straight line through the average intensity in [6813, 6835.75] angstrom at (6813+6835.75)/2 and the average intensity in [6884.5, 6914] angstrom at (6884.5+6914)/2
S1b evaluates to 1.7 angstrom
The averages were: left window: 19.3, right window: 19.4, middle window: 18.7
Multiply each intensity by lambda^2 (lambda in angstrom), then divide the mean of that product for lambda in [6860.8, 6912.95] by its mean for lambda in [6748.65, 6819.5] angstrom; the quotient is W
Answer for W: 1.0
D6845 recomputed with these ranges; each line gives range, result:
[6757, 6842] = 18.9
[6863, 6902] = 19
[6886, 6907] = 19.3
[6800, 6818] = 18.7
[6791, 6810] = 18.9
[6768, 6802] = 18.6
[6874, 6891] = 18.5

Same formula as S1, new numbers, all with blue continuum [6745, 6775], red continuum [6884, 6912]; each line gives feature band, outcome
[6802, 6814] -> 0.1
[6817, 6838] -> -0.5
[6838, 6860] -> 0.9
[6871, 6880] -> 0.5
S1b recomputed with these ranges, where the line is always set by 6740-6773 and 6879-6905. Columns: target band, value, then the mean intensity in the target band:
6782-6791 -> 0.21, 18.4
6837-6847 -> 0.19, 18.6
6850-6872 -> 0.08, 18.9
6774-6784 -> 0.02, 18.8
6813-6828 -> -0.09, 19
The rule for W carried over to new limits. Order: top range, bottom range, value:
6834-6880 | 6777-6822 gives 1.02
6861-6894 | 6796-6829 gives 1.01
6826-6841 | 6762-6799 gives 1.07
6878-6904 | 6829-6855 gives 1.02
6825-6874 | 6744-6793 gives 1.04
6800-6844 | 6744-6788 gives 1.03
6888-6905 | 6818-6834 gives 1.01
